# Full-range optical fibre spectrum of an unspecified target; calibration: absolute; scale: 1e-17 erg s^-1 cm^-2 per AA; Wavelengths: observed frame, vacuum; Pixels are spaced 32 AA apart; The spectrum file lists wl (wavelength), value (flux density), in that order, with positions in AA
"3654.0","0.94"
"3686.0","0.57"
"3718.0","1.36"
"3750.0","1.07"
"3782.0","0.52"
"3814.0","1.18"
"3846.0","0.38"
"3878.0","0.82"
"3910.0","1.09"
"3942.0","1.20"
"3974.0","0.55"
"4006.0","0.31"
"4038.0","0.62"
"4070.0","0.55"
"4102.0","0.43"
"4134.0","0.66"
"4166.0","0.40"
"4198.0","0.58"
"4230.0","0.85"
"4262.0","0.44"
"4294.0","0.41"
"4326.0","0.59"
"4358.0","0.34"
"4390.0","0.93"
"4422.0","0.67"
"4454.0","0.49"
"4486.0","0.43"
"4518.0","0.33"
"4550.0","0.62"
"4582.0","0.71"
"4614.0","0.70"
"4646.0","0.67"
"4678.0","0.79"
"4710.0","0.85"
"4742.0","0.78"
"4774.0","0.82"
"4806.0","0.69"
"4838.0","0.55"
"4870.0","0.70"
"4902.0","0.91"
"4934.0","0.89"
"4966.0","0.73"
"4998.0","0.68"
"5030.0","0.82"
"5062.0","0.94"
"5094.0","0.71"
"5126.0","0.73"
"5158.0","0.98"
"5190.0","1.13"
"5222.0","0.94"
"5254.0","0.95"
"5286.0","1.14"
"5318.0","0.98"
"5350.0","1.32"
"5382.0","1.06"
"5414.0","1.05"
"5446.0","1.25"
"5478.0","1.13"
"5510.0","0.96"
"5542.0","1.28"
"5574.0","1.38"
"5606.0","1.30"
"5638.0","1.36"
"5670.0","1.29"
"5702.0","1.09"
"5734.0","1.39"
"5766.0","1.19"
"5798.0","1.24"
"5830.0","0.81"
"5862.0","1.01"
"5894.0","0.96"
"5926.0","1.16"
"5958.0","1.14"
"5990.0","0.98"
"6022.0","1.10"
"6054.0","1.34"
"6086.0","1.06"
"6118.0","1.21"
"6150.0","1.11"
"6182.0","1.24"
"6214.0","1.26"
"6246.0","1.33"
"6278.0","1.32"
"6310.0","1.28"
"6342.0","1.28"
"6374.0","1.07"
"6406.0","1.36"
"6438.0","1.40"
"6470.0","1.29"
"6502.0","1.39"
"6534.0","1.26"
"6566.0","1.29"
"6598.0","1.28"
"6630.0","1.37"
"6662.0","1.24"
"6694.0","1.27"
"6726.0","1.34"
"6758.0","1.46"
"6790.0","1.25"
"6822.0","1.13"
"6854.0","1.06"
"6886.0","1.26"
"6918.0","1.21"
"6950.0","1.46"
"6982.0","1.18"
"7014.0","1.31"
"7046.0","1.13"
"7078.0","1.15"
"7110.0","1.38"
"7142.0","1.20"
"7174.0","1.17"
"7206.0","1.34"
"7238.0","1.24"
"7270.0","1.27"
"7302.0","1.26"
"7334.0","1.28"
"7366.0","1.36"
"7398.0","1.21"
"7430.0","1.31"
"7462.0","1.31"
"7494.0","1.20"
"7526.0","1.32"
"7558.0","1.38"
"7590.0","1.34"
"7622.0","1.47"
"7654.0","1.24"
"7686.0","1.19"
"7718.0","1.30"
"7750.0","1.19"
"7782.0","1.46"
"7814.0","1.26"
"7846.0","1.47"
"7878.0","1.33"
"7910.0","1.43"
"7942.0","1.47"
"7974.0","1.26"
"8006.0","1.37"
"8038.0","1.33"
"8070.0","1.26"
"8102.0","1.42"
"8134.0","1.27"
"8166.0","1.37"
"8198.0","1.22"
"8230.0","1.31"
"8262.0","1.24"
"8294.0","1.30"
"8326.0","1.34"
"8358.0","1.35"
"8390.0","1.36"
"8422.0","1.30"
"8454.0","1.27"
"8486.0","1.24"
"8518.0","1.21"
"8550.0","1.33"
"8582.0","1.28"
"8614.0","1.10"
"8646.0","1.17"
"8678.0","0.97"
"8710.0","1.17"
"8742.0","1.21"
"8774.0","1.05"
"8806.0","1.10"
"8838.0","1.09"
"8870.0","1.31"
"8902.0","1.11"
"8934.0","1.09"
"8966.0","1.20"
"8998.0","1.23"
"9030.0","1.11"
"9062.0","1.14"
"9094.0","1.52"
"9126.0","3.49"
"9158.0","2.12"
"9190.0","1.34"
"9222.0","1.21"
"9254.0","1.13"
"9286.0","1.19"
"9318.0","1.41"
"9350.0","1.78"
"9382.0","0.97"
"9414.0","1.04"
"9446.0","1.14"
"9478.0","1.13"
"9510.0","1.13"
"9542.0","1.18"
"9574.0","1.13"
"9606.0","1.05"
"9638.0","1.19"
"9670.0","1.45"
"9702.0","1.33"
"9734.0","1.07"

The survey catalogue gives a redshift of 0.39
